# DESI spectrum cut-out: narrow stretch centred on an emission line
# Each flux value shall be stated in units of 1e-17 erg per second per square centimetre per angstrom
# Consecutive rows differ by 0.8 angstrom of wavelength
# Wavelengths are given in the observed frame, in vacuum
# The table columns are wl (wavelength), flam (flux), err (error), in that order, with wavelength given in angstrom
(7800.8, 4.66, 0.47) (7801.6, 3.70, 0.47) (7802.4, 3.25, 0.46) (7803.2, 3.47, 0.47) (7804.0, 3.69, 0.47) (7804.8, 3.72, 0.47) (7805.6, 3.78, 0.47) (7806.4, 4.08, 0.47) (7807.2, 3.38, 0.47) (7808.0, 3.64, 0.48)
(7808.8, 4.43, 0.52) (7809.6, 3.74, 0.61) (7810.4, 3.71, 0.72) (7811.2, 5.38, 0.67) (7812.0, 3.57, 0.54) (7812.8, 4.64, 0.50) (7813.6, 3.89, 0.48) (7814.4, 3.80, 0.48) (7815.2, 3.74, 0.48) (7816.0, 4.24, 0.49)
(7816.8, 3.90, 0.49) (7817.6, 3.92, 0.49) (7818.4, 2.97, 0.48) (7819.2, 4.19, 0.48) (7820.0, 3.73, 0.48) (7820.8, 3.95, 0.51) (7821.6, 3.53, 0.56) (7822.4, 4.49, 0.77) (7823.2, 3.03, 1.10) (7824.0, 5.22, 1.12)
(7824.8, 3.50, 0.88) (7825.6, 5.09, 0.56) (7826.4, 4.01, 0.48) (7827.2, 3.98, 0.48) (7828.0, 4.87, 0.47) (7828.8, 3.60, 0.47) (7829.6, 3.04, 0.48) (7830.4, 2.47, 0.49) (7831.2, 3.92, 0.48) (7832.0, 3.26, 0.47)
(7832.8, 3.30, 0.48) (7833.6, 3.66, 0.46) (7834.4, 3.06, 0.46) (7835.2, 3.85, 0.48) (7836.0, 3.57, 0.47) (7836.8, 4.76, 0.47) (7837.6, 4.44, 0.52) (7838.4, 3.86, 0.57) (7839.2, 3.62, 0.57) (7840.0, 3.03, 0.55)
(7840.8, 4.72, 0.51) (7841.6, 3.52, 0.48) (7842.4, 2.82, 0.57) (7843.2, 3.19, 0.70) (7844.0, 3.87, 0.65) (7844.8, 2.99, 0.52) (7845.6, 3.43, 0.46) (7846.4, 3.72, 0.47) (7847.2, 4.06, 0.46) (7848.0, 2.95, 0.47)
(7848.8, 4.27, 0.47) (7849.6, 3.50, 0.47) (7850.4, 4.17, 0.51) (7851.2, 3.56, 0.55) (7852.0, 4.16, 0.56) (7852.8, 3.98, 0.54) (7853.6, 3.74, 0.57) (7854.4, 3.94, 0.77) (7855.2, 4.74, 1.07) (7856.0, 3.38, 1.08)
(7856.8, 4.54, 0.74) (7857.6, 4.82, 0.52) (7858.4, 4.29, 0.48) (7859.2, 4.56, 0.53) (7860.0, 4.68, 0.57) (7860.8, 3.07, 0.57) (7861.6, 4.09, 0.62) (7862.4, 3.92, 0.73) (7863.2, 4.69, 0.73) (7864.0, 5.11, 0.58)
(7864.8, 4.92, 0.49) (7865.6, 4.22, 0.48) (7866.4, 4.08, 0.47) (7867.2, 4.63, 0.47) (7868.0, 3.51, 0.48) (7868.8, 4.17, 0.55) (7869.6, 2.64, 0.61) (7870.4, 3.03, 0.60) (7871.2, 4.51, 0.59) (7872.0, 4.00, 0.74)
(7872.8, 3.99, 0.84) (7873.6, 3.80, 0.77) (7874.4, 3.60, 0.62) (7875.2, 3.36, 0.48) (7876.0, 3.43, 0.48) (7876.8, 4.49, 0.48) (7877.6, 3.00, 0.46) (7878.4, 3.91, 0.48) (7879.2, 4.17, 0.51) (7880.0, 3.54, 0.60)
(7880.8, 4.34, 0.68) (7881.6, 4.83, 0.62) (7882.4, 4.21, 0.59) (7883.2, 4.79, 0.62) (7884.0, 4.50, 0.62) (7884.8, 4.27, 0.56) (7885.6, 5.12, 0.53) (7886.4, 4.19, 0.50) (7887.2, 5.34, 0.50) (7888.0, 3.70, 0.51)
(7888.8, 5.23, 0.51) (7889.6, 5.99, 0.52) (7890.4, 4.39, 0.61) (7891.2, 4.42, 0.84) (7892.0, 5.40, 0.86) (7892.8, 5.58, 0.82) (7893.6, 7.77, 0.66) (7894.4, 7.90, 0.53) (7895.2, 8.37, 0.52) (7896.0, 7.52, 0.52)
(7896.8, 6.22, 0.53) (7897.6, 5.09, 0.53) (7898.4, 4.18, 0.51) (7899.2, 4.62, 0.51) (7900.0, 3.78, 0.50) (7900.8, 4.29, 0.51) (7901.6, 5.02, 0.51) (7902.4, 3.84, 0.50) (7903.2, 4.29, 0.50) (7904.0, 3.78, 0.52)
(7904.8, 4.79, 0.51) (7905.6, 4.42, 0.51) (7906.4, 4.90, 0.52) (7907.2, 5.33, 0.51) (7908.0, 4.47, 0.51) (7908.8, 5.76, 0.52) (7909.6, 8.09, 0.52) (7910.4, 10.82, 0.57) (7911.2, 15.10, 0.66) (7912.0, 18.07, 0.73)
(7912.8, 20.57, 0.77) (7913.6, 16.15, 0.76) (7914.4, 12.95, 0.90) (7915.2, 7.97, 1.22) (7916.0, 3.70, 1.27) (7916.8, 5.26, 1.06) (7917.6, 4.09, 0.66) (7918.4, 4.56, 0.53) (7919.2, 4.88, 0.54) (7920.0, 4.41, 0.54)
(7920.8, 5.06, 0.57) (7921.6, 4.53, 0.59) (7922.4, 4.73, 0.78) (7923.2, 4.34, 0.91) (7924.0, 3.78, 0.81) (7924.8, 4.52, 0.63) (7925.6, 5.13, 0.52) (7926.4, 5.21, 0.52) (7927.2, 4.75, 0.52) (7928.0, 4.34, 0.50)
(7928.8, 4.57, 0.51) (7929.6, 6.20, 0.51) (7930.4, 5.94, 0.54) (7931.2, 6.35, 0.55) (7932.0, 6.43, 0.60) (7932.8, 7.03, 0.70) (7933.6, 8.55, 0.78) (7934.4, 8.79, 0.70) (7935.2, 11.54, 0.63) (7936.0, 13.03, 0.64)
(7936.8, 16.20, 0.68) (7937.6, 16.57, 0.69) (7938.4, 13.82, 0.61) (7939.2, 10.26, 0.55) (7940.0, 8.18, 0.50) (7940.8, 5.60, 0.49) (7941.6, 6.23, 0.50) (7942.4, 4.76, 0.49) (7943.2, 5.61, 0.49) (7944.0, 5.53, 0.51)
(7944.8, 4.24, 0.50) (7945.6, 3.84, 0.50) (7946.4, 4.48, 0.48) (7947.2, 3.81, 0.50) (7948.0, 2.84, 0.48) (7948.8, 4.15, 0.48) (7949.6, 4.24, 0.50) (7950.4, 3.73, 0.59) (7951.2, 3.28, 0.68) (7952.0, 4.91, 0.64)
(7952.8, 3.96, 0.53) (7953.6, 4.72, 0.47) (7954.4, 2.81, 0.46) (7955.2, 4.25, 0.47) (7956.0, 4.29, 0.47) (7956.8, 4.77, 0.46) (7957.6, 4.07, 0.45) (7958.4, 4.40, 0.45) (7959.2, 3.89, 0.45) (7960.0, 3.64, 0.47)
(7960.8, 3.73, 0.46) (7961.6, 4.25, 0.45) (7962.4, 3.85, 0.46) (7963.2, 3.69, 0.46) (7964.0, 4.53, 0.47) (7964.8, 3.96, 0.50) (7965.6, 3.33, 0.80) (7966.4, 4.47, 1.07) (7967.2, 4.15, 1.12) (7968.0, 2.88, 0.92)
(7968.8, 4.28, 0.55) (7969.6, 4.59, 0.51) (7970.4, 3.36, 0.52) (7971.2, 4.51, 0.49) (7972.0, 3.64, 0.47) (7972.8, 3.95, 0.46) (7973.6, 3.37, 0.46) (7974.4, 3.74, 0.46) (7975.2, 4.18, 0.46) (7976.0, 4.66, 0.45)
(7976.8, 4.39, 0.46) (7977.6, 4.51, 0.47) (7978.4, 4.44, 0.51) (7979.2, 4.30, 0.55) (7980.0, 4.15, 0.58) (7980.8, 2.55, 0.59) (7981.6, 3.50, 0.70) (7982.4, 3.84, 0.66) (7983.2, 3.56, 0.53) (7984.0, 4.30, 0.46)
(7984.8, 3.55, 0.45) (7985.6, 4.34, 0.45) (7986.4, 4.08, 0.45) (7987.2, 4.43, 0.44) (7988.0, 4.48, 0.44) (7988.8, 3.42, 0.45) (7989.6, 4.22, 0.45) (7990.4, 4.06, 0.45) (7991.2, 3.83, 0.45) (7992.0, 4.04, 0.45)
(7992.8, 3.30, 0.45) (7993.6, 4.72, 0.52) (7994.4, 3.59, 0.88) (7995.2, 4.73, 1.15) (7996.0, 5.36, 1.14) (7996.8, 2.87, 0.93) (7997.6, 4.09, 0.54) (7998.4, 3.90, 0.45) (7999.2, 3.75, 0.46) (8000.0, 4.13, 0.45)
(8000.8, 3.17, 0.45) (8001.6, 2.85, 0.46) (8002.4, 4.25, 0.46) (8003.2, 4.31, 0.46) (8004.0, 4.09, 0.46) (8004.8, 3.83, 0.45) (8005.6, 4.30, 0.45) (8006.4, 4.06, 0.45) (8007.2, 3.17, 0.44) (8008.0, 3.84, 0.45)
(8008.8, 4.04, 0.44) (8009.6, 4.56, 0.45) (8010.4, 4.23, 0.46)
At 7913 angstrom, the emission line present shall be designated Halpha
